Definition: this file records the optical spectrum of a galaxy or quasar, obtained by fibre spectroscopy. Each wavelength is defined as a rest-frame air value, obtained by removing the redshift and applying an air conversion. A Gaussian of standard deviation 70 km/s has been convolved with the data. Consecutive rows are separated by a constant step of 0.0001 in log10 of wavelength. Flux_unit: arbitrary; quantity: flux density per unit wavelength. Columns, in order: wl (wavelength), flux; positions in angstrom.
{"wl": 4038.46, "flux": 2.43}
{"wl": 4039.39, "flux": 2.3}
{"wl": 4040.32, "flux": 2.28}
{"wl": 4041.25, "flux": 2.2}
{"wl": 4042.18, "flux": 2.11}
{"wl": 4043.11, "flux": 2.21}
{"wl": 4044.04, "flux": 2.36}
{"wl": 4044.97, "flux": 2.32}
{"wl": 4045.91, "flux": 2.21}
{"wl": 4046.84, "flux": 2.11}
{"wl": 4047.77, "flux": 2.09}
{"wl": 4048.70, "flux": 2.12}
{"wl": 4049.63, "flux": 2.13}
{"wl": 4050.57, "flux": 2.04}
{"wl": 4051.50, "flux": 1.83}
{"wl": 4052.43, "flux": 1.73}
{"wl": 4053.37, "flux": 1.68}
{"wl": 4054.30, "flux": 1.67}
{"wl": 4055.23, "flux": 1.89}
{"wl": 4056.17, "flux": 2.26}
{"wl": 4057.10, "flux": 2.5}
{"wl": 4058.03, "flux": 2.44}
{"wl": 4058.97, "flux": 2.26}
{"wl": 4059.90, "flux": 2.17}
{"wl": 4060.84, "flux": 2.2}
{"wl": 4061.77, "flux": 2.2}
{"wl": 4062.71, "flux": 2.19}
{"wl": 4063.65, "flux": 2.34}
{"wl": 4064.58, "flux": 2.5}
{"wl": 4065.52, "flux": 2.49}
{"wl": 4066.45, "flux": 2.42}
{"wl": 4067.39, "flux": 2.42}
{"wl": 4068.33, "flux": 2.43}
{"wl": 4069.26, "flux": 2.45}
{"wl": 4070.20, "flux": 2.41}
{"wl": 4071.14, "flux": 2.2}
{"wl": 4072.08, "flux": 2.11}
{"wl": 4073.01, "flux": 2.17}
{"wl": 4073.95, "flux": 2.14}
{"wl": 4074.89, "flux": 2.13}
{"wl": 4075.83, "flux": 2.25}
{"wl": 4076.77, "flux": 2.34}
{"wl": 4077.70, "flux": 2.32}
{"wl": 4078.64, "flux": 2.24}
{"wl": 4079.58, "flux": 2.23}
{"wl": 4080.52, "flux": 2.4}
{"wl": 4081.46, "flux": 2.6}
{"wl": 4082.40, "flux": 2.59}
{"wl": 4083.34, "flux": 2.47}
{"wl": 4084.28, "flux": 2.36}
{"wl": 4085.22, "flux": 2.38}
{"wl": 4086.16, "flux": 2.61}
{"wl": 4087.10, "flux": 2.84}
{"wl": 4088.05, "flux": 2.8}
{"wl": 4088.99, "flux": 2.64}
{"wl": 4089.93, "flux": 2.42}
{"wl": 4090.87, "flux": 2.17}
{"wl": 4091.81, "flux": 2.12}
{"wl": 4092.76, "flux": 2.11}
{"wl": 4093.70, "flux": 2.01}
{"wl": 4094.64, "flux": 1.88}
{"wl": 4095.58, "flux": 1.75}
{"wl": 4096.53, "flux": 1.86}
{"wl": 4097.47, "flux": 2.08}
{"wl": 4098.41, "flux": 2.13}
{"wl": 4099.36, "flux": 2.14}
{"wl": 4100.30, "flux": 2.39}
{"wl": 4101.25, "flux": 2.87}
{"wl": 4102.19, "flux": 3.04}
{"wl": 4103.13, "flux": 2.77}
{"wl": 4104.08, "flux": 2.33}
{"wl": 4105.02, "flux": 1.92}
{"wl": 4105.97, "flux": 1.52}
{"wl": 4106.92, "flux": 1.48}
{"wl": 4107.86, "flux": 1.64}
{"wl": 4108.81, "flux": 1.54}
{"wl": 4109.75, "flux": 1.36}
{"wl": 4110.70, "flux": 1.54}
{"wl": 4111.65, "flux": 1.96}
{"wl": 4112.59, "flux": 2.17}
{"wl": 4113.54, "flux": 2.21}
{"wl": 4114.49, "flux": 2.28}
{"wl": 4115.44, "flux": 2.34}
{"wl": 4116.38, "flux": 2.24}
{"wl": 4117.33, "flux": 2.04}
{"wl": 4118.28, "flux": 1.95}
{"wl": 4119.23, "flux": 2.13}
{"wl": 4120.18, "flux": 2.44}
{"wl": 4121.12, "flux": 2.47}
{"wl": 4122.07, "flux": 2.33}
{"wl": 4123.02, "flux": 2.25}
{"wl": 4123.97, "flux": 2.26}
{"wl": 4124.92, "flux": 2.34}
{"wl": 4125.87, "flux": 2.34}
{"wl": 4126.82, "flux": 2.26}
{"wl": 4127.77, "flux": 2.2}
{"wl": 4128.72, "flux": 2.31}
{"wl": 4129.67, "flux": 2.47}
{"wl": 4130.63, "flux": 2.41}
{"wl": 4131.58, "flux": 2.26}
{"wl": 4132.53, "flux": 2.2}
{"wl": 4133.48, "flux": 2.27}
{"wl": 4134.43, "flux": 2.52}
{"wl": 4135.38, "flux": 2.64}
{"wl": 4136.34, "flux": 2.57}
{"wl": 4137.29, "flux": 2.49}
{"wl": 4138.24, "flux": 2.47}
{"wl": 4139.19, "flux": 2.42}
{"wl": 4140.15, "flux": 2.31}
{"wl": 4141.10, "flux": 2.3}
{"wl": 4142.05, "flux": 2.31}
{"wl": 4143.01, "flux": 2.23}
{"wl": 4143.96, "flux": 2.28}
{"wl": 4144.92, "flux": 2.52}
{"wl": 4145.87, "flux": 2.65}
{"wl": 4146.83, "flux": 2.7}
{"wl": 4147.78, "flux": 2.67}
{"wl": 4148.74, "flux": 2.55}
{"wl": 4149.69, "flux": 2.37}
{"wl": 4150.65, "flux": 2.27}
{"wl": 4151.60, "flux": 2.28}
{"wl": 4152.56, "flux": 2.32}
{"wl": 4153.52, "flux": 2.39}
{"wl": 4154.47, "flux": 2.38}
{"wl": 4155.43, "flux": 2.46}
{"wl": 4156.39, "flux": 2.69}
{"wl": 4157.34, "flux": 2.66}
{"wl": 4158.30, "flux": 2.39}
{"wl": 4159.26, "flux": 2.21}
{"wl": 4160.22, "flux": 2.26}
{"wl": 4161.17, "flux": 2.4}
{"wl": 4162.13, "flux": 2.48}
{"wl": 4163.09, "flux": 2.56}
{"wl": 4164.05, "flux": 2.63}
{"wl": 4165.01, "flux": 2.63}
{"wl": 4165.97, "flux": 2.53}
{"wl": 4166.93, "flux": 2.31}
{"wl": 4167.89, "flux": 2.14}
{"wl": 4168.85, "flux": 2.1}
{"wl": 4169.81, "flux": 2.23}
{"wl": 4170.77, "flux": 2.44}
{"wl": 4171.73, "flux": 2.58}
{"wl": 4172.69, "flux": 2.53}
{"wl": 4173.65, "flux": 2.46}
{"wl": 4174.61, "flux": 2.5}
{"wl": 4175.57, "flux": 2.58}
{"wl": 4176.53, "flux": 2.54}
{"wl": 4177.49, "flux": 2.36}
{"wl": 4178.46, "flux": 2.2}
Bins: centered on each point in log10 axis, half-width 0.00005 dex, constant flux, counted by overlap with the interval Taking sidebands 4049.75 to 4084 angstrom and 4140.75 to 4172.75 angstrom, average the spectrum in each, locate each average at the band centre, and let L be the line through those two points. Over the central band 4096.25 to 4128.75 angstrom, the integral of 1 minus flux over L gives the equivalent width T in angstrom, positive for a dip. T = 2.6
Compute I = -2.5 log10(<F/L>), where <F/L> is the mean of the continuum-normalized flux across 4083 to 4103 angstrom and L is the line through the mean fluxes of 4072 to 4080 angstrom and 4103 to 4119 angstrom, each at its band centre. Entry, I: -0.13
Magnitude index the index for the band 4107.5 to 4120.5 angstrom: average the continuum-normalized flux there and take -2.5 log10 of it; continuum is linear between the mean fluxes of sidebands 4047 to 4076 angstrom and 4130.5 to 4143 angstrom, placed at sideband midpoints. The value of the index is 0.17 mag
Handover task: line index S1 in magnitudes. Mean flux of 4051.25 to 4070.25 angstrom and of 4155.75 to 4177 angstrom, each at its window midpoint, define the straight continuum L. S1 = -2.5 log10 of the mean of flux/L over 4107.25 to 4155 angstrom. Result 0.05 mag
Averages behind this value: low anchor 2.21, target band 2.28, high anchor 2.45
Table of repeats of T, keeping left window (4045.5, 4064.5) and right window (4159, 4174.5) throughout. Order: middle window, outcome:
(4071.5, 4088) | -1.5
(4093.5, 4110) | 1.4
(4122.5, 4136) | -0.2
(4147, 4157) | -0.3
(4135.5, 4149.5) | -0.7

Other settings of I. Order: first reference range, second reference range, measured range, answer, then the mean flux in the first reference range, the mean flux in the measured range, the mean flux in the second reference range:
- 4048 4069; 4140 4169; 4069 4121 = 0.03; 2.18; 2.21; 2.42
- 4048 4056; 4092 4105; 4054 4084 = -0.14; 1.91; 2.3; 2.24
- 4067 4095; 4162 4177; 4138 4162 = 0.00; 2.34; 2.42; 2.45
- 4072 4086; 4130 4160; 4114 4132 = 0.05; 2.33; 2.28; 2.42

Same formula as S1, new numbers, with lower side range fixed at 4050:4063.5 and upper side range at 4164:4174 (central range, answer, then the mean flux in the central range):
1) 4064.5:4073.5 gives -0.115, 2.35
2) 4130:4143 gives -0.037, 2.39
